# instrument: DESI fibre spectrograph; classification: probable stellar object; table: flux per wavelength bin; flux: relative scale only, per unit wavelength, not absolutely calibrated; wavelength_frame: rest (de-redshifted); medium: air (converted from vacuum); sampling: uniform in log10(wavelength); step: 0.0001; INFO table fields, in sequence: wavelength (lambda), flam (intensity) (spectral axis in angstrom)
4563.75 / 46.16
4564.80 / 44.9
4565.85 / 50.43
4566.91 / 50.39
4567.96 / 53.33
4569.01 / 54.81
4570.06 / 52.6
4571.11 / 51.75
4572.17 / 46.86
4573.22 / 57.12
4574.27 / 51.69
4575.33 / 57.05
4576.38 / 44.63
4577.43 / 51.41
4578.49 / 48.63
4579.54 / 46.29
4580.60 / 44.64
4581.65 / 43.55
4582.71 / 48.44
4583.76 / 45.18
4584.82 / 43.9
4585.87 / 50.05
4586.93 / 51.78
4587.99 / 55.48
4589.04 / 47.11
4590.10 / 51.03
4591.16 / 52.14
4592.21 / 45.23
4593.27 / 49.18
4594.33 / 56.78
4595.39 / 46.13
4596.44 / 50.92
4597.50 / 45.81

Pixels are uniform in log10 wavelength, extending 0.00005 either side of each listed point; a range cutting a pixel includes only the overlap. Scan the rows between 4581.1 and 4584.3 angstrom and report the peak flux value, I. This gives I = 48.44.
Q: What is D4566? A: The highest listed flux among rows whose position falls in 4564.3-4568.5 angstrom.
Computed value 53.33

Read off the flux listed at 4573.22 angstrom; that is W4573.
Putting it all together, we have 57.12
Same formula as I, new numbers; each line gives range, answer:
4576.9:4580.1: 51.41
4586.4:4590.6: 55.48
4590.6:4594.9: 56.78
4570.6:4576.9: 57.12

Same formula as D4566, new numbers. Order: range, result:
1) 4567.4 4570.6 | 54.81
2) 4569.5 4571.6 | 52.6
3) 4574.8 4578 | 57.05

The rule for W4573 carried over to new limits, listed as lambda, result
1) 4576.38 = 44.63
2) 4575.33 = 57.05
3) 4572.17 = 46.86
